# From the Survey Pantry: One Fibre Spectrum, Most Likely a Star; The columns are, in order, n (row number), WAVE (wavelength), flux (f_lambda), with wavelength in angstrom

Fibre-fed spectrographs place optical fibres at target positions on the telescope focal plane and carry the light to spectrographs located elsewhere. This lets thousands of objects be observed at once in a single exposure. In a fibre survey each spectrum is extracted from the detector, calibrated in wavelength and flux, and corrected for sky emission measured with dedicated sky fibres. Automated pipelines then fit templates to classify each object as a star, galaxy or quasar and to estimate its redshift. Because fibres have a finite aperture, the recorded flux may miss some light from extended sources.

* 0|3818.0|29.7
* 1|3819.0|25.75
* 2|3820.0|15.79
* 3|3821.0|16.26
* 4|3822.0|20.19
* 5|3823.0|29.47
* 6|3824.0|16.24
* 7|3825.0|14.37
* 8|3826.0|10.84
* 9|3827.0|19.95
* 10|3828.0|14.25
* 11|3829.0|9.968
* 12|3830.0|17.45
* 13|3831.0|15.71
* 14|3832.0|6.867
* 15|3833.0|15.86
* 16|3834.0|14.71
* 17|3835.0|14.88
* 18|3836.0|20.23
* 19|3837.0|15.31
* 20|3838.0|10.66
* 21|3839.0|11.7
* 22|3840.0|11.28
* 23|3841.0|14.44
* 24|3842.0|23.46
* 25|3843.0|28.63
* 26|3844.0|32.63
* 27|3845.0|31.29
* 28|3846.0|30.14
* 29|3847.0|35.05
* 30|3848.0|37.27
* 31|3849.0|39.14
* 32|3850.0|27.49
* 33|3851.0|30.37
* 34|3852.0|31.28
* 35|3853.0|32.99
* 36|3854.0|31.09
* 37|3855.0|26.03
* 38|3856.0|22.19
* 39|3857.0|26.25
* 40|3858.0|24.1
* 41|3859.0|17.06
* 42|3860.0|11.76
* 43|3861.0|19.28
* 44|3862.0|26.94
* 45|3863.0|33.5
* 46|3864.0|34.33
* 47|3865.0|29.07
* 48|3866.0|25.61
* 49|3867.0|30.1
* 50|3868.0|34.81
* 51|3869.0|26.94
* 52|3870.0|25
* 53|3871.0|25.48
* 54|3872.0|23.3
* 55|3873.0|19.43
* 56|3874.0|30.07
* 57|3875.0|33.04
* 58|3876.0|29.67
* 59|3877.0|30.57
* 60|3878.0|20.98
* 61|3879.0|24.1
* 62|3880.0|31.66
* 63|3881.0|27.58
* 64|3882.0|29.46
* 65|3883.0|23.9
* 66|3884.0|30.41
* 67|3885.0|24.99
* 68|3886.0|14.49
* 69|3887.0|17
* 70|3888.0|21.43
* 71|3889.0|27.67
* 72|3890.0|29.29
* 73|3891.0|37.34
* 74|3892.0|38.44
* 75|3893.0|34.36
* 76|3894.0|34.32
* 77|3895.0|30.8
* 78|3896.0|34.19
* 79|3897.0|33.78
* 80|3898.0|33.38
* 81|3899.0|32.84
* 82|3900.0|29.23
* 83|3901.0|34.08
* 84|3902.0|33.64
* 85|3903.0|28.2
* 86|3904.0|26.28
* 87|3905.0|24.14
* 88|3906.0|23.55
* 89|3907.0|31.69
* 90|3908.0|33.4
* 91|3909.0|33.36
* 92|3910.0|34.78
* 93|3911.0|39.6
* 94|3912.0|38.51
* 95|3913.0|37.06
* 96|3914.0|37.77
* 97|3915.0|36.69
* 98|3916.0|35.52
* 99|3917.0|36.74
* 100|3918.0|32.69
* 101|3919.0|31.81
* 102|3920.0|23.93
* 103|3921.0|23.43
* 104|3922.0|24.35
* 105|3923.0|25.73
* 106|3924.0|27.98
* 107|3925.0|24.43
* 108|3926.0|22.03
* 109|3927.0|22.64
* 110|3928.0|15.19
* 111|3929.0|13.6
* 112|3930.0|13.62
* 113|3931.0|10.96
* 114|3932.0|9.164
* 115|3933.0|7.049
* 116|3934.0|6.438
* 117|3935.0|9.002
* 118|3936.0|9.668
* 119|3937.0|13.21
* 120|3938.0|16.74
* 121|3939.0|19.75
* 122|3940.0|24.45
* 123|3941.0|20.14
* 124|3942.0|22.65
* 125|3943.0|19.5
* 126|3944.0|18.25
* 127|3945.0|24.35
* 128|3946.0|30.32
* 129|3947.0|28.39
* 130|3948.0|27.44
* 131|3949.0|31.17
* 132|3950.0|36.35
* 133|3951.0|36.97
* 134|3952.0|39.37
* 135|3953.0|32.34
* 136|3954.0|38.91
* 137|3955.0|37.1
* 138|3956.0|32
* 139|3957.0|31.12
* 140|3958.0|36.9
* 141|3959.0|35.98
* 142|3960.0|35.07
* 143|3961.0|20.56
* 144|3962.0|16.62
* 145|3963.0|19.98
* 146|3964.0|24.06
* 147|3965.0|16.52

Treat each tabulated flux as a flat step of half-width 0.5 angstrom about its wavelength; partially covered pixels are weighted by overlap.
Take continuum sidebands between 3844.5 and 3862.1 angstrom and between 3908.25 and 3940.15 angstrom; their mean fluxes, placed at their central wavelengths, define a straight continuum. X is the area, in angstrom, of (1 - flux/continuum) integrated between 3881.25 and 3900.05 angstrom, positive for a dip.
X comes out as -2.71 angstrom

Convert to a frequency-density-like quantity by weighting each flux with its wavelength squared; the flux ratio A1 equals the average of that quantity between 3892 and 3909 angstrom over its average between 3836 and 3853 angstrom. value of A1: 1.3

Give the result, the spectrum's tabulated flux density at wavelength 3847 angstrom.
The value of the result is 35.05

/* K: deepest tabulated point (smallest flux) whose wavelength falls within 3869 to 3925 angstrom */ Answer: 14.49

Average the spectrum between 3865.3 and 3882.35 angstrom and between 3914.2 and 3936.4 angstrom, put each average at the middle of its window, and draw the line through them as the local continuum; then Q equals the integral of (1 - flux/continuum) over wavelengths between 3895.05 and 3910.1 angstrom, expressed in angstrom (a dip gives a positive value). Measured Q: -4.34 angstrom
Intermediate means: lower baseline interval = 27.5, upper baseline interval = 21.3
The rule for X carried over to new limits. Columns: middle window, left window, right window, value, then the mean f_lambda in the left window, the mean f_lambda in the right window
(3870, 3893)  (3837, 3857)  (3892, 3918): 2.65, 26.4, 33.2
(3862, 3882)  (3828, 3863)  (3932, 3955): -4.81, 22.5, 23.3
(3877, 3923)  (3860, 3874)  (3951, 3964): -2.92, 26.8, 31.3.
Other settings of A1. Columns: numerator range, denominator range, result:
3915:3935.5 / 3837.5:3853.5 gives 0.82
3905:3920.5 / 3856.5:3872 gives 1.32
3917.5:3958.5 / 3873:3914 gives 0.81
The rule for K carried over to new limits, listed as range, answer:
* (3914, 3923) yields 23.43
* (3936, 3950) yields 9.668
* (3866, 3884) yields 19.43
